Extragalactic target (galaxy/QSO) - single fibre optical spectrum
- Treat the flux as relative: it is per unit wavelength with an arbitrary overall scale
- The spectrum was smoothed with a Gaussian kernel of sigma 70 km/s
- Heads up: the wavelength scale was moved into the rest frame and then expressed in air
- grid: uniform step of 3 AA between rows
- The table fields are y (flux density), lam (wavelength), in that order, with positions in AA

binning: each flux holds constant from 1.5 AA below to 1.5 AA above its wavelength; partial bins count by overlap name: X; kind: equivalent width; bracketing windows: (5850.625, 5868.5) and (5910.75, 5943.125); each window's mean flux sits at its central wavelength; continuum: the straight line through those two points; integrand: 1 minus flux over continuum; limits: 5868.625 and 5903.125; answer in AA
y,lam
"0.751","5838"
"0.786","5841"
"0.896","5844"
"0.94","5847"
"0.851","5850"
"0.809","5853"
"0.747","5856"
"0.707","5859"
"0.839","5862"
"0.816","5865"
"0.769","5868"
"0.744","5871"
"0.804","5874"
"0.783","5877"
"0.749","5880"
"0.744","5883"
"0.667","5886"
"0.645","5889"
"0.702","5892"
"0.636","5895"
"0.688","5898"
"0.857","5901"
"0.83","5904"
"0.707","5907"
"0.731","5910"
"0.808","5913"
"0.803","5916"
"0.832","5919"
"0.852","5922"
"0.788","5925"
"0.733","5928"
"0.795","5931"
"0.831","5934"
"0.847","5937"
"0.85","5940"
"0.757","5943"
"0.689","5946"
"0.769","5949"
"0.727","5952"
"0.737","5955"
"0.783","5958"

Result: 2.7 AA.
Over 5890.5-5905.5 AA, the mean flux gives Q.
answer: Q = 0.743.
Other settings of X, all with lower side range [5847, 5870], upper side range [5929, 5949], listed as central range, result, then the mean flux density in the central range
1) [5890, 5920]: 1.5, 0.756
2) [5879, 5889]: 1.1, 0.707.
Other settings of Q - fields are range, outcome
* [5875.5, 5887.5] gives 0.736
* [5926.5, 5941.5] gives 0.811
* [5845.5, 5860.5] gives 0.811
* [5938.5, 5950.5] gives 0.766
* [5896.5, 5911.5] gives 0.763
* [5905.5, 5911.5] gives 0.719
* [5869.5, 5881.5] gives 0.77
